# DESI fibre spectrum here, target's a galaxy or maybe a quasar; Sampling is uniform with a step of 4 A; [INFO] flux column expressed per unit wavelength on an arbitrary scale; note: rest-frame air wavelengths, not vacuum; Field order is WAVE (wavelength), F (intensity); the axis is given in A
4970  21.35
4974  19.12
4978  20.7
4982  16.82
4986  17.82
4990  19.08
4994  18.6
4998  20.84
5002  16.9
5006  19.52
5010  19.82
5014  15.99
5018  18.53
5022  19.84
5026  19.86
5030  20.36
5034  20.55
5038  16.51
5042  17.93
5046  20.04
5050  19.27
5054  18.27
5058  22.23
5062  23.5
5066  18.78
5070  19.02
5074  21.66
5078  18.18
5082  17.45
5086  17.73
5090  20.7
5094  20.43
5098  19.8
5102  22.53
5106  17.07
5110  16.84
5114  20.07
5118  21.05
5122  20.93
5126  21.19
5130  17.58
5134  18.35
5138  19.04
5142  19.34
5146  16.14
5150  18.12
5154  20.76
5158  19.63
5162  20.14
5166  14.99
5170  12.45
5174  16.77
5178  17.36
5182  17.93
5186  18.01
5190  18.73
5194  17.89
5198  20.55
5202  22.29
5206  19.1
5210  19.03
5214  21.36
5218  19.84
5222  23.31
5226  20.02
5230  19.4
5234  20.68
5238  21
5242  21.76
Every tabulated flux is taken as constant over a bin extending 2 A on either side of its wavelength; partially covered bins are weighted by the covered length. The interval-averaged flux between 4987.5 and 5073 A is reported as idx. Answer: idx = 19.3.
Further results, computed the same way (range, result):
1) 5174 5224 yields 19.5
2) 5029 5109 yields 19.6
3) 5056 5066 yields 22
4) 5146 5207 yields 18.2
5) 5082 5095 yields 19.2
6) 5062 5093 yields 19.4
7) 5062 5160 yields 19.4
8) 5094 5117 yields 19.4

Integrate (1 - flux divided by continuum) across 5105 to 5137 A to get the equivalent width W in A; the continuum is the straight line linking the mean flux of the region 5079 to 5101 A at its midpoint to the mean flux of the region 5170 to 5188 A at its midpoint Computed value -1.22 A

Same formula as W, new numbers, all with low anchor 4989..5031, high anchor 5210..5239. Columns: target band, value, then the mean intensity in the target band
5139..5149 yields 1.1 A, 17.9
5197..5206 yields -0.2 A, 21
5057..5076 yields -1.5 A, 21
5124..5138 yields 0.6 A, 19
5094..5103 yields -0.5 A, 20.9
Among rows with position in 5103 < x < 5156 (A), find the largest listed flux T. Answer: 21.19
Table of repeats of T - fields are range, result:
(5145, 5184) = 20.76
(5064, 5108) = 22.53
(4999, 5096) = 23.5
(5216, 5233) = 23.31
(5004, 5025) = 19.84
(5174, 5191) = 18.73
